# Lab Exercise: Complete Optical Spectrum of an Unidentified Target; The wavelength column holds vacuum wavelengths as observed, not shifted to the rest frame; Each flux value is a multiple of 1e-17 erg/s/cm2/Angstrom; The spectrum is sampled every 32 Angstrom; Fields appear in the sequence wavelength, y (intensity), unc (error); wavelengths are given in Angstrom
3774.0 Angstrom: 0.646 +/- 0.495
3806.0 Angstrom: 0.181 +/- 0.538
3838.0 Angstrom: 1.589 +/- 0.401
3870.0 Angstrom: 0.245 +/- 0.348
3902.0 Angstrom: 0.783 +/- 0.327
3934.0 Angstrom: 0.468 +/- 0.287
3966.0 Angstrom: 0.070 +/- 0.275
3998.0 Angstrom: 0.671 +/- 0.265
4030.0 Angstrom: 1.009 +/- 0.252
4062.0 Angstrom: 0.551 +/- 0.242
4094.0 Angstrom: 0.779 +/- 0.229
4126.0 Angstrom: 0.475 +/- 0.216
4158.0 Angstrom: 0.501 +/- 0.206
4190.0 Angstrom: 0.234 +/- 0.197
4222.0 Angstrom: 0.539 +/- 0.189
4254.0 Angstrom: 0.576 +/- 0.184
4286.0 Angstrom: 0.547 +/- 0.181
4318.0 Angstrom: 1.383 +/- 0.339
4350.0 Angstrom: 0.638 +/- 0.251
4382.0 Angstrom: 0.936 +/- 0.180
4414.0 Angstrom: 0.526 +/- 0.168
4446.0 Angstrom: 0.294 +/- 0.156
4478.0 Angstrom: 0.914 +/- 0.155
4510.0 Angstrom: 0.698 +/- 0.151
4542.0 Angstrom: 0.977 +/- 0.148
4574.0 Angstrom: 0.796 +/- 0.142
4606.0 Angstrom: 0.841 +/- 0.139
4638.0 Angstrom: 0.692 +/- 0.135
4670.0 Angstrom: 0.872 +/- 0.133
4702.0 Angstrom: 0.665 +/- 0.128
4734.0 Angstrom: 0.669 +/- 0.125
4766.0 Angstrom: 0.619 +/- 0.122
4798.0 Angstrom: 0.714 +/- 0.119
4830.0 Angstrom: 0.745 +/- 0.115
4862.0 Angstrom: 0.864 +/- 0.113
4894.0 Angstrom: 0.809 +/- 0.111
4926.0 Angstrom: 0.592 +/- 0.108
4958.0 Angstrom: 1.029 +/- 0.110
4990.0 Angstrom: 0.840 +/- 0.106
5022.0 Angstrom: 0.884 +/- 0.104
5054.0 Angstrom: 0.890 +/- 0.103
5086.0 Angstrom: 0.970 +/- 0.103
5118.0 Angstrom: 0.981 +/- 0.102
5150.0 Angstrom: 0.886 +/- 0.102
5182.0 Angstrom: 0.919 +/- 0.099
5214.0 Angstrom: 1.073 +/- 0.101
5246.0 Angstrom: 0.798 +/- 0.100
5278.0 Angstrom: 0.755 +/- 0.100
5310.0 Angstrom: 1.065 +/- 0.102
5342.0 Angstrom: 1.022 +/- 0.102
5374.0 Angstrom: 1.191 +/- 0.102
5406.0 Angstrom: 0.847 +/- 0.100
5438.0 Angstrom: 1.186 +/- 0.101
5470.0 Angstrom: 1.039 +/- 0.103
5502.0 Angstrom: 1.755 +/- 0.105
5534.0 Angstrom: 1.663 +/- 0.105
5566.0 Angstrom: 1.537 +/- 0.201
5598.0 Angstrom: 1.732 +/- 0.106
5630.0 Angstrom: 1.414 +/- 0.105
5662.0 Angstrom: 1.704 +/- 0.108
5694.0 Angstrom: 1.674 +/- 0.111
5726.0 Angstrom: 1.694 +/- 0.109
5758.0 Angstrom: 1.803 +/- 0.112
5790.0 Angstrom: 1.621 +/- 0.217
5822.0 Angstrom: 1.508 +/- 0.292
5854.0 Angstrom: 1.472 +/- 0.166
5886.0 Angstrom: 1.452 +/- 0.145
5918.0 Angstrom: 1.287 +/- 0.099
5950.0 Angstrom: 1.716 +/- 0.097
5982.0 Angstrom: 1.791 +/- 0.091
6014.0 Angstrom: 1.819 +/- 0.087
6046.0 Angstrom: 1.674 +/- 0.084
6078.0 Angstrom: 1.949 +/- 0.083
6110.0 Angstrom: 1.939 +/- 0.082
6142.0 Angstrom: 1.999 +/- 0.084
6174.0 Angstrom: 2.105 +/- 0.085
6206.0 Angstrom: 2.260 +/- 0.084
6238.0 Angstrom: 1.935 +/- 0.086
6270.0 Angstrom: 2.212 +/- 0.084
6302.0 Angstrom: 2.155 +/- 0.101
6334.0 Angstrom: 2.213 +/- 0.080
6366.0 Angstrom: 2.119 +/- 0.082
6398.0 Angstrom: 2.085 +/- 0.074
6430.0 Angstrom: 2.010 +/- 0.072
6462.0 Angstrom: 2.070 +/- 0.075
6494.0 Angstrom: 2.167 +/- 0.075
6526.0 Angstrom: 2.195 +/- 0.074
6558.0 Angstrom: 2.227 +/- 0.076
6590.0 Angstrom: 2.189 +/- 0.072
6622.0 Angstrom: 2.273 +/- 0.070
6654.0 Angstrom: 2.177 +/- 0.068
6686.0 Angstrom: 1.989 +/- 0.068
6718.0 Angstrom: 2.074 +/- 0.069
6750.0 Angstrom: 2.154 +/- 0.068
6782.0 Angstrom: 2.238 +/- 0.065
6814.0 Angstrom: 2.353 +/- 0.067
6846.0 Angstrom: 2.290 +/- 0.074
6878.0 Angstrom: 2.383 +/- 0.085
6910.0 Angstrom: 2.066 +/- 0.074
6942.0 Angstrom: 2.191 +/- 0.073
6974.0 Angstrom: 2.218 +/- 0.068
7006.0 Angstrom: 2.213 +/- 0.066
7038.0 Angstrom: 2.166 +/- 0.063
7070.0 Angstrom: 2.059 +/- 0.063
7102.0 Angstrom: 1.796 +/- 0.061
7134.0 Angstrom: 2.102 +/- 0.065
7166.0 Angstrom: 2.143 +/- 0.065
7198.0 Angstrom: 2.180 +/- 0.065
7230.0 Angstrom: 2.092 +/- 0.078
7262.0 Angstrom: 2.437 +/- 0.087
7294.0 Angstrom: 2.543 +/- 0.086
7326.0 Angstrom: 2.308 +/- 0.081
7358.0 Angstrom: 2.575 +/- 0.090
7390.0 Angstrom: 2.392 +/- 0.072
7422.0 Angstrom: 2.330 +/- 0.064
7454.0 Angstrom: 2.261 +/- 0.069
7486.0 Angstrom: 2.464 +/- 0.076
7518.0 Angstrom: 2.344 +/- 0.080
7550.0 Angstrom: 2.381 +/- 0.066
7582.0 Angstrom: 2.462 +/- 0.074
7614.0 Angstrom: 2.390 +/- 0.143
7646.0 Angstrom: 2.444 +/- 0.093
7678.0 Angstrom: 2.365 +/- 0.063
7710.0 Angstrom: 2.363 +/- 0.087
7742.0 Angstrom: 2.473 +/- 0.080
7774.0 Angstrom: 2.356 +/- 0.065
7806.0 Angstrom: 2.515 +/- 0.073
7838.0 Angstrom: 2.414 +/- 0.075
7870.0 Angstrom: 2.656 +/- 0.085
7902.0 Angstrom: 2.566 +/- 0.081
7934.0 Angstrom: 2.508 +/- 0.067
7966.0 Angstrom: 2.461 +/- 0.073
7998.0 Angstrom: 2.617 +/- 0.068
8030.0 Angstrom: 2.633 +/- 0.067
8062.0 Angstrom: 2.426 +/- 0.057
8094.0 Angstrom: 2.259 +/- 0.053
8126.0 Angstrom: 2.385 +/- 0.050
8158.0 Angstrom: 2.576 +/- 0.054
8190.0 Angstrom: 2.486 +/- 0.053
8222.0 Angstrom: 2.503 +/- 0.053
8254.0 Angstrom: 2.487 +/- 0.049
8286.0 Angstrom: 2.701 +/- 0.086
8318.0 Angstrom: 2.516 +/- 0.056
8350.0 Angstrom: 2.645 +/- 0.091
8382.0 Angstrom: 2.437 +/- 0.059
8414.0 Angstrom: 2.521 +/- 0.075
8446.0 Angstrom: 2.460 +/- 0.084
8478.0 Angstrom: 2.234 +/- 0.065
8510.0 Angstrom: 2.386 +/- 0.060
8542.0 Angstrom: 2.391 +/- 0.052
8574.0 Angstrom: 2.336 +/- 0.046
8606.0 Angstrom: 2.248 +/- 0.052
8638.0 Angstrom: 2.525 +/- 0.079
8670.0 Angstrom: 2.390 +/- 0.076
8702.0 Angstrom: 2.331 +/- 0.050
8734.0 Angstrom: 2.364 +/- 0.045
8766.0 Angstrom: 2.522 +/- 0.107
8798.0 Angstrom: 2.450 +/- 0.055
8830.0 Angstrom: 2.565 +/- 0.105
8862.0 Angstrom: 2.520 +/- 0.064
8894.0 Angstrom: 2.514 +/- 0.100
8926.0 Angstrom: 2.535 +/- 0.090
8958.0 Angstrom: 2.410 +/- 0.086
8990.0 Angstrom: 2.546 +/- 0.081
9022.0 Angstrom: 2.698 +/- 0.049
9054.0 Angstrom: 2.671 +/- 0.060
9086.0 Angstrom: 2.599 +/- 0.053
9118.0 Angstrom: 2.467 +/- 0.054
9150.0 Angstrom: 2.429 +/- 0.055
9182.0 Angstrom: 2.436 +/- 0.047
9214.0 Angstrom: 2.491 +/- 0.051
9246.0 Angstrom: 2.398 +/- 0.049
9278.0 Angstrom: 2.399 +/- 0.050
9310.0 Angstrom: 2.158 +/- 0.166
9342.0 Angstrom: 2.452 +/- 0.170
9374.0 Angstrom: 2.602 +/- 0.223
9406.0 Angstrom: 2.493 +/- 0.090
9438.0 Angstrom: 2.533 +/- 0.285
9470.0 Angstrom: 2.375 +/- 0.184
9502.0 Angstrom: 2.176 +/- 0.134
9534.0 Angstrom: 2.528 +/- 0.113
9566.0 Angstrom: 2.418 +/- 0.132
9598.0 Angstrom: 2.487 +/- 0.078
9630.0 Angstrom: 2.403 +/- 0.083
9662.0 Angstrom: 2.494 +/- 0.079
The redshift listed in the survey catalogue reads 0.37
